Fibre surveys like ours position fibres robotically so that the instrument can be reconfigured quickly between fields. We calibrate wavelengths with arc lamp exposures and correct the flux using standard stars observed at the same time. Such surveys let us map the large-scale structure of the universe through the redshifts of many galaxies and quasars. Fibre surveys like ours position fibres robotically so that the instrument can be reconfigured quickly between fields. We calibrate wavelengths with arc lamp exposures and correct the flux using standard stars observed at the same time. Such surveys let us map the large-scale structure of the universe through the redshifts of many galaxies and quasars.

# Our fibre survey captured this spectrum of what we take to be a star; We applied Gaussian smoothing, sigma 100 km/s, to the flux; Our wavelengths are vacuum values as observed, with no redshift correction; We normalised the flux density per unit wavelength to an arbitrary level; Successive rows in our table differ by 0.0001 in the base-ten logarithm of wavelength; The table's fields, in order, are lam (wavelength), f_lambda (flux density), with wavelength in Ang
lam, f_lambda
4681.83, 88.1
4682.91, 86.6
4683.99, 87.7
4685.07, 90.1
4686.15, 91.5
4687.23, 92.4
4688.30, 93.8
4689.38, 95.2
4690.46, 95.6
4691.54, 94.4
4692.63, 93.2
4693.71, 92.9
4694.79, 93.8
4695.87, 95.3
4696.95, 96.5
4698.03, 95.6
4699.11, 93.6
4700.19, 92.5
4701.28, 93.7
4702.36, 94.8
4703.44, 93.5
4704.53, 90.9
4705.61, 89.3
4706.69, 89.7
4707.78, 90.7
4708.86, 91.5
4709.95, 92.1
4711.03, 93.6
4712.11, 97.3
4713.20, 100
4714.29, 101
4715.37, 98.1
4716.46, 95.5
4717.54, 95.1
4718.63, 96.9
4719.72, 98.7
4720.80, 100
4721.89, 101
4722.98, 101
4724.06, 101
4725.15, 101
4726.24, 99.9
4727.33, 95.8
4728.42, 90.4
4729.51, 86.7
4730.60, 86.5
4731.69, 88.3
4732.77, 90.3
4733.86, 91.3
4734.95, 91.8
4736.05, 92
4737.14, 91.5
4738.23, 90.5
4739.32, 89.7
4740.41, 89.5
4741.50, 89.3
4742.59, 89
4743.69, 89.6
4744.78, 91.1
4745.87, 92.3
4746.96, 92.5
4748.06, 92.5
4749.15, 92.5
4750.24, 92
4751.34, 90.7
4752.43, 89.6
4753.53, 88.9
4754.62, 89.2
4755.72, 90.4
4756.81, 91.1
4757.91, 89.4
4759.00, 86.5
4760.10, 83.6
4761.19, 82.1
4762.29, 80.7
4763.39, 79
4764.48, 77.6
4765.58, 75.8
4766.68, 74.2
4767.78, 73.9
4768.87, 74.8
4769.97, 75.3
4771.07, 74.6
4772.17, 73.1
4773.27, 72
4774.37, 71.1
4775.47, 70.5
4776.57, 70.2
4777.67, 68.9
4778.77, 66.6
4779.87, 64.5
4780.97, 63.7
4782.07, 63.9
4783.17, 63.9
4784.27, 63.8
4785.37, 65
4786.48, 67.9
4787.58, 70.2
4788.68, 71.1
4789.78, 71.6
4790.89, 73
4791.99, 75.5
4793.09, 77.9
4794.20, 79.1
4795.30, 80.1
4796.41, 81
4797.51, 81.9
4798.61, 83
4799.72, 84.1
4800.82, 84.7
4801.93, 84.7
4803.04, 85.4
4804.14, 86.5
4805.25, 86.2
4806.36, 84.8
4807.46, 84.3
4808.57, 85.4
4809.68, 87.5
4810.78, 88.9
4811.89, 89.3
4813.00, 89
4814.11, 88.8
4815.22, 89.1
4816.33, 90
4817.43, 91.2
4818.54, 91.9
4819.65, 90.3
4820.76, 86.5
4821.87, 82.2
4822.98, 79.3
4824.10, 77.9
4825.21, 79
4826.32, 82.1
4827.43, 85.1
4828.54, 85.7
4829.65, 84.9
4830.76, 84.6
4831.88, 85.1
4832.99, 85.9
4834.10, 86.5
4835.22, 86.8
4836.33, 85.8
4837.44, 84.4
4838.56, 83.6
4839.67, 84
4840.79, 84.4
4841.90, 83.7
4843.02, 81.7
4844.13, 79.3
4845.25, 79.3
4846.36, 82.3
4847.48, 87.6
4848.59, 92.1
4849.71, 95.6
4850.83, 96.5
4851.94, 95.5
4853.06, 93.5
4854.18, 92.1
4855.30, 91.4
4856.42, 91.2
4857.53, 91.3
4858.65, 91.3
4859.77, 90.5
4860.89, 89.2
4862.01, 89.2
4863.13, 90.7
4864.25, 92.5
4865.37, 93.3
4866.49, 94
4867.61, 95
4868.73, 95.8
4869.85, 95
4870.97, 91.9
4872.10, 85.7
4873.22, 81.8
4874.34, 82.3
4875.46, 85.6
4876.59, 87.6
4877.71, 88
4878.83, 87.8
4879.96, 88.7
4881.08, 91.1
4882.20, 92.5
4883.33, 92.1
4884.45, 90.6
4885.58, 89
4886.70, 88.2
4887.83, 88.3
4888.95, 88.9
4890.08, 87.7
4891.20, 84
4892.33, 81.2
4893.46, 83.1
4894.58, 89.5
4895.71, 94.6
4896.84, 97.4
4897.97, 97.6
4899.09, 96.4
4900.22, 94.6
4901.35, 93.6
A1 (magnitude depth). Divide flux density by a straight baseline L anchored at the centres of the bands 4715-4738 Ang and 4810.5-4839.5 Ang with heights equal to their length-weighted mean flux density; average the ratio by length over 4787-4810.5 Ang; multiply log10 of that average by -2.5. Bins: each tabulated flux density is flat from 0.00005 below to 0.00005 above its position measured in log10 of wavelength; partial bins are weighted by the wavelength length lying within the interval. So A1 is 0.09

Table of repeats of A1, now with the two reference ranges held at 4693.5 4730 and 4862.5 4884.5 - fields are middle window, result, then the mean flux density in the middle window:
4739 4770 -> 0.095 mag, 86.1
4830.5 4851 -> 0.069 mag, 85.5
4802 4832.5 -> 0.073 mag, 85.9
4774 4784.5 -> 0.362 mag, 66.7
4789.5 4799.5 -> 0.180 mag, 78.5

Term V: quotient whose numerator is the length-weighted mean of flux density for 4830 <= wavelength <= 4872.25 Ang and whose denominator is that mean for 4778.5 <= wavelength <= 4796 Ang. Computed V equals 1.27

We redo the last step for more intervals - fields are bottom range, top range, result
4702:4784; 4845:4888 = 1.04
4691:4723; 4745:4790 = 0.82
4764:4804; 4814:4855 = 1.17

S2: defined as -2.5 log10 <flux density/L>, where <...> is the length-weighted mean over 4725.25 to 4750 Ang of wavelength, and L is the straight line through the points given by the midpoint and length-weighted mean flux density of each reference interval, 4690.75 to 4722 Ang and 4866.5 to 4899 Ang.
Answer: 0.03 mag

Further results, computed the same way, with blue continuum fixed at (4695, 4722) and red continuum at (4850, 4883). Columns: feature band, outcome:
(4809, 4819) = 0.03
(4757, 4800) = 0.24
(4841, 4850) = 0.08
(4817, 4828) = 0.09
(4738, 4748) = 0.04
